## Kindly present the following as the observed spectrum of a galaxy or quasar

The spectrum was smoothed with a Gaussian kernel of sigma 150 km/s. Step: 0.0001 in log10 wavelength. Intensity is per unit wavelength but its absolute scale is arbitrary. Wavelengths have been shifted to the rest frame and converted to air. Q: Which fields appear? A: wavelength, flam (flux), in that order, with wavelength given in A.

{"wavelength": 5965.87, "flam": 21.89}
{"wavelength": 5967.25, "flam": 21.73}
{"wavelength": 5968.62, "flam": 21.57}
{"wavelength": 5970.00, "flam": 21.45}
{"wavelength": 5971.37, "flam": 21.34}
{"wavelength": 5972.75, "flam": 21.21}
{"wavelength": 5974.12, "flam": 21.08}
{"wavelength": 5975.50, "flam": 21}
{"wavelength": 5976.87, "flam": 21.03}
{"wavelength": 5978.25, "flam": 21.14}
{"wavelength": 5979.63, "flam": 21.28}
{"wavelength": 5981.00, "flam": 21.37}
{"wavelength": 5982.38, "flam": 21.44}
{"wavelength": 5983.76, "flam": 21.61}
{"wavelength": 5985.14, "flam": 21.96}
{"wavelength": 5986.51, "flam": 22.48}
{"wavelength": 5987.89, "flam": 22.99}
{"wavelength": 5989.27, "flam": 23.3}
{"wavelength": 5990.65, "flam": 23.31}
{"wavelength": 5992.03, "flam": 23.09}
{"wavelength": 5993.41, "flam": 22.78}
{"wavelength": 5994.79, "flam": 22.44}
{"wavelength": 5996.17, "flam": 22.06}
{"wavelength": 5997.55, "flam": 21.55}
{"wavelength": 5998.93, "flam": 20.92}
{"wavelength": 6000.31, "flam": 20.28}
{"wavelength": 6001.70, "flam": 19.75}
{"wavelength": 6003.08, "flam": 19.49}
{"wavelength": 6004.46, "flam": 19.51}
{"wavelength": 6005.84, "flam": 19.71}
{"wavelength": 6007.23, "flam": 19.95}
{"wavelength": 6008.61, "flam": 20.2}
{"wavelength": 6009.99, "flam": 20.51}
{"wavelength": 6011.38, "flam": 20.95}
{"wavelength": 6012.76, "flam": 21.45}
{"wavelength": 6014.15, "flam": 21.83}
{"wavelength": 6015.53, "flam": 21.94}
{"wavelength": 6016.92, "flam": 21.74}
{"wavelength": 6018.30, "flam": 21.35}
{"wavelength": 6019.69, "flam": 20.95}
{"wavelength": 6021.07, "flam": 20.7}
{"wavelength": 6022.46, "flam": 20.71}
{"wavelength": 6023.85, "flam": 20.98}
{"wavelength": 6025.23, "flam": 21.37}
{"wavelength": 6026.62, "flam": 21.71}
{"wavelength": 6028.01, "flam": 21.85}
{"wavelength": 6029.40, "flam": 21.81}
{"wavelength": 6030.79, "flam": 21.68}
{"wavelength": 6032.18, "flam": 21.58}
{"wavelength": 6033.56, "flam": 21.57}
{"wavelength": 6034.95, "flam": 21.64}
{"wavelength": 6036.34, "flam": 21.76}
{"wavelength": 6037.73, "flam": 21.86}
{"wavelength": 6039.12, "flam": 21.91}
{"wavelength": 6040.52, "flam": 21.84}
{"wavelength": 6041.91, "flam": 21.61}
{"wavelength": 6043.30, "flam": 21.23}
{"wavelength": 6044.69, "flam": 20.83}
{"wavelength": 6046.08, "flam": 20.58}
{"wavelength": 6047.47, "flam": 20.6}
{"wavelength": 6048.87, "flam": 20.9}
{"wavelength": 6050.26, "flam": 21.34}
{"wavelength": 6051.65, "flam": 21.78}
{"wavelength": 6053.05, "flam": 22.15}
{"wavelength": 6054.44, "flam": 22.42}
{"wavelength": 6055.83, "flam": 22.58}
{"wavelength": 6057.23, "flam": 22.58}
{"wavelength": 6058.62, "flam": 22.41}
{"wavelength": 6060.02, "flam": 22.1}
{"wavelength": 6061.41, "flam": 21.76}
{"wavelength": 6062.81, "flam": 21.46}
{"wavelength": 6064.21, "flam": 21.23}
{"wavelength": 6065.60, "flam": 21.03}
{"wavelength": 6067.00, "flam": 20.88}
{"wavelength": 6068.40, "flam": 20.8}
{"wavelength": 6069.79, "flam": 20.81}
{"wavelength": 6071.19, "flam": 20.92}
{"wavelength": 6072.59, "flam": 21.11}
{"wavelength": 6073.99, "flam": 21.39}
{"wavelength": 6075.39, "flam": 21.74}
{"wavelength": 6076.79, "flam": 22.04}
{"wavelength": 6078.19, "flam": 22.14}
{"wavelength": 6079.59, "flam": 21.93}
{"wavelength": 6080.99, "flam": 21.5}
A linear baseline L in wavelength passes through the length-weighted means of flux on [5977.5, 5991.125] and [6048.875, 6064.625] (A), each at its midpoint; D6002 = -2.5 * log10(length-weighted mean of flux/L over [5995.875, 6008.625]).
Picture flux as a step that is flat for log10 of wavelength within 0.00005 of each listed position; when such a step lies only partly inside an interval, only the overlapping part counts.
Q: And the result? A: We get 0.09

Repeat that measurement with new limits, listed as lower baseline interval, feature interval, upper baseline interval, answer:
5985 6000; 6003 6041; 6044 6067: 0.042 mag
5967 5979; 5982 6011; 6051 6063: 0.006 mag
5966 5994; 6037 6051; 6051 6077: 0.021 mag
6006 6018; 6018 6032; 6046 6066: -0.004 mag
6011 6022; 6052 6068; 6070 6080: -0.017 mag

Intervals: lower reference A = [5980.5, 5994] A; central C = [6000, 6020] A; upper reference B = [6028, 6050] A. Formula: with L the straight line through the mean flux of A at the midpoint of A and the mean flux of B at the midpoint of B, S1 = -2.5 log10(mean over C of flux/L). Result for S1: 0.07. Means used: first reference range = 22.4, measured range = 20.6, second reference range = 21.4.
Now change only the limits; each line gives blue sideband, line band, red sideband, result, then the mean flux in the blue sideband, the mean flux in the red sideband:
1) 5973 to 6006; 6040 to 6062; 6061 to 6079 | -0.016 mag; 21.5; 21.3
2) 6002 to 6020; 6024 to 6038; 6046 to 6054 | -0.033 mag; 20.7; 21.3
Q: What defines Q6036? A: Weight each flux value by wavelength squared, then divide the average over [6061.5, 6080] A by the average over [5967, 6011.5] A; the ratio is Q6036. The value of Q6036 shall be 1.0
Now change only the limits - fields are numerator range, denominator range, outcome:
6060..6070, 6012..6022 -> 1.01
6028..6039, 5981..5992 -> 0.98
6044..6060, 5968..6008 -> 1.03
